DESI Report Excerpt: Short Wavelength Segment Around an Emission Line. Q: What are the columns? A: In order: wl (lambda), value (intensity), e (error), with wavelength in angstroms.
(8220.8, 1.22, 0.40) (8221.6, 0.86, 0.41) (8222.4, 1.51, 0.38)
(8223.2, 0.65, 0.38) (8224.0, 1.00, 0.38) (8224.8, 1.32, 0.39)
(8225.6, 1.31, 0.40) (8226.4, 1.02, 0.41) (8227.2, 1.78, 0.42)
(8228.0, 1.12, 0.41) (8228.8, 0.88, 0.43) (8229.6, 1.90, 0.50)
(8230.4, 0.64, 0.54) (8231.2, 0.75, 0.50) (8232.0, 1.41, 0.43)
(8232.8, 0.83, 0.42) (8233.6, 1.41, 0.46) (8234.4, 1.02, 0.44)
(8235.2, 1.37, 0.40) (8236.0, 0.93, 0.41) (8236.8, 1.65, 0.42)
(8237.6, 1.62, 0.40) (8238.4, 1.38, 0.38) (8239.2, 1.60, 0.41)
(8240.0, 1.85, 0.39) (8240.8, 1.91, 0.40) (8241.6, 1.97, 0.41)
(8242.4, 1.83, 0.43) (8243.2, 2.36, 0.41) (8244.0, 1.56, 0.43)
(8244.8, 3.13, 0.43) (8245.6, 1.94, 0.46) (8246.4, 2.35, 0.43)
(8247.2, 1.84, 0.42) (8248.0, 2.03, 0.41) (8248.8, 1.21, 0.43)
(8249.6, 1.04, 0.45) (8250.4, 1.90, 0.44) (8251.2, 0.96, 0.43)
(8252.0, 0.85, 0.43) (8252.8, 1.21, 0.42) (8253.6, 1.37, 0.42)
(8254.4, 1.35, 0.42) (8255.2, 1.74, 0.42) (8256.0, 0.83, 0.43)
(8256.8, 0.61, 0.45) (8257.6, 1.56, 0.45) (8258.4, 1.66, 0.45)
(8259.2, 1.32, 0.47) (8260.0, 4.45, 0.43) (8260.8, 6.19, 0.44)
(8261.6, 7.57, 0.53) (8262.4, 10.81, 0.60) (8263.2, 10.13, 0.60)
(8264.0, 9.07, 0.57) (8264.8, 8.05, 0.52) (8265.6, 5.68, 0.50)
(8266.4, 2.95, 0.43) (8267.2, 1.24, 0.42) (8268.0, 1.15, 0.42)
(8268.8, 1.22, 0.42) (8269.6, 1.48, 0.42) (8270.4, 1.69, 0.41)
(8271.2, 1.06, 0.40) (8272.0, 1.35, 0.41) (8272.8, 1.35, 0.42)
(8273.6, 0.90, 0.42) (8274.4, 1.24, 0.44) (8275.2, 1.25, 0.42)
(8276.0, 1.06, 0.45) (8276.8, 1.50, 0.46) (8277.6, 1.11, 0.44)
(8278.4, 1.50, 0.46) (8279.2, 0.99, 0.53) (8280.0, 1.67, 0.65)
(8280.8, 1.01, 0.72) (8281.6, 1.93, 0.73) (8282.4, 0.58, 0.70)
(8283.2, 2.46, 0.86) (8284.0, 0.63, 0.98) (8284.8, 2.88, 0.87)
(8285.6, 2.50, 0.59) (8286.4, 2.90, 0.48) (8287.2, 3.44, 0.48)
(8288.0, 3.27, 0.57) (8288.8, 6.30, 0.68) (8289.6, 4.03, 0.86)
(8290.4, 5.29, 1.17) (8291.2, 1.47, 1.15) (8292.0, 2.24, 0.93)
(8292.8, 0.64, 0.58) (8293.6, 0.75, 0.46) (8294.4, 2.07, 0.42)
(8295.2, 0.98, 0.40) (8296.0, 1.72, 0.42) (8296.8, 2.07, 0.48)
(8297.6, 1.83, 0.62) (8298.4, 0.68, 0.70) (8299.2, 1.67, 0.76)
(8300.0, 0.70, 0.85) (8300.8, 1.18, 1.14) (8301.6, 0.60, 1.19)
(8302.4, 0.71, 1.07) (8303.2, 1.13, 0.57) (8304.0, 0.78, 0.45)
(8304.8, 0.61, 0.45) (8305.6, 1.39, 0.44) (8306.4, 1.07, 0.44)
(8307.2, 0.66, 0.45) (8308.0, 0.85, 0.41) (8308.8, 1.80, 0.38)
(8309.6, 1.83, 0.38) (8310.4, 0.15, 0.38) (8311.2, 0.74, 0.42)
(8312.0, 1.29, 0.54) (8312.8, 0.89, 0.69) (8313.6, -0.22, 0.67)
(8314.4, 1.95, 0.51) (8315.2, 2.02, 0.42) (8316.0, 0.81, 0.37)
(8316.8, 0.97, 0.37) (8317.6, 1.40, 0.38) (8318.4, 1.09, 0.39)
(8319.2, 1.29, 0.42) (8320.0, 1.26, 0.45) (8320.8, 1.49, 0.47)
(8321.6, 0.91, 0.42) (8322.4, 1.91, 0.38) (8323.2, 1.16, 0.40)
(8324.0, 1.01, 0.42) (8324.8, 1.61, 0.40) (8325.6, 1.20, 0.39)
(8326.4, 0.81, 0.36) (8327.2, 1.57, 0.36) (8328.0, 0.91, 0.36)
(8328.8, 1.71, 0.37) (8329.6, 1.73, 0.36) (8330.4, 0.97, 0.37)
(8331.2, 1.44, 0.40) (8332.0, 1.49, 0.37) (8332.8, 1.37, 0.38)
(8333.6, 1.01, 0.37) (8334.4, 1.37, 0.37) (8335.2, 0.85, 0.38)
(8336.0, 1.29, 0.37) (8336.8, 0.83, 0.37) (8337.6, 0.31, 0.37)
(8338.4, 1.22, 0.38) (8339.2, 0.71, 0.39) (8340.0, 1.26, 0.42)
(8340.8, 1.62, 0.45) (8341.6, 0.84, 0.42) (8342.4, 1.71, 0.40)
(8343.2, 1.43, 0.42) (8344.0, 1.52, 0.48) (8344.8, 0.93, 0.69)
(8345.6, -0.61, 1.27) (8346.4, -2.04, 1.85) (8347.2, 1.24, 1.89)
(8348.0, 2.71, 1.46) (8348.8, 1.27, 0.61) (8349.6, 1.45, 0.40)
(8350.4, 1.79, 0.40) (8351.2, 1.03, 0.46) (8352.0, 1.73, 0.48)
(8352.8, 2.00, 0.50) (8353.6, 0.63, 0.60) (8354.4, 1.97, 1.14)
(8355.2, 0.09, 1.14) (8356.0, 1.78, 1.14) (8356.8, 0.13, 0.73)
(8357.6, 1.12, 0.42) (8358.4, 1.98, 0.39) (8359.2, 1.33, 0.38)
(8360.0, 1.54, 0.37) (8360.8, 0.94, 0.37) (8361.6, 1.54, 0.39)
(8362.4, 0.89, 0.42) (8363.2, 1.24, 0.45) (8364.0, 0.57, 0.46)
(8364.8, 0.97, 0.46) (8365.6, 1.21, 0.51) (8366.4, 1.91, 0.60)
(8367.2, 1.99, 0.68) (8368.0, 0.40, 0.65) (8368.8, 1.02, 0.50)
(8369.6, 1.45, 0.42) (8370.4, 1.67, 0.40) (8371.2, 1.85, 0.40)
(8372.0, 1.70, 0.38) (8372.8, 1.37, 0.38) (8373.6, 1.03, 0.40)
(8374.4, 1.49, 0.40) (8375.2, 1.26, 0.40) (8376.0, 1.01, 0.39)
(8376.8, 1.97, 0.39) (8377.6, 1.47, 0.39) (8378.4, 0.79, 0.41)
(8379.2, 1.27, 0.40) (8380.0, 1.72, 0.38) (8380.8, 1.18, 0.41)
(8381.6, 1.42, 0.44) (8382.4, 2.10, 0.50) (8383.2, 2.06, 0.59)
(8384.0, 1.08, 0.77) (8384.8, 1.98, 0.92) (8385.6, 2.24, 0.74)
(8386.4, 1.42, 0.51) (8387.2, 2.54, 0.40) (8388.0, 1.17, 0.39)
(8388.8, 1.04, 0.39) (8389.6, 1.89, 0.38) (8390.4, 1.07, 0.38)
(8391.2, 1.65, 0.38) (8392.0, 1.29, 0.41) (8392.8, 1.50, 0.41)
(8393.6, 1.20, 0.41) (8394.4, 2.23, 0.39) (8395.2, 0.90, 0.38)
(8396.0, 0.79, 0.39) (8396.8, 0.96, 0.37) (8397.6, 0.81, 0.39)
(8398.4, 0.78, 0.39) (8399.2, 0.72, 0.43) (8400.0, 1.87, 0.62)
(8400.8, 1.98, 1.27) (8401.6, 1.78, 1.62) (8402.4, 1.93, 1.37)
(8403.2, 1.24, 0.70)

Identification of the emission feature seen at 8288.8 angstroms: [N II] 6583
